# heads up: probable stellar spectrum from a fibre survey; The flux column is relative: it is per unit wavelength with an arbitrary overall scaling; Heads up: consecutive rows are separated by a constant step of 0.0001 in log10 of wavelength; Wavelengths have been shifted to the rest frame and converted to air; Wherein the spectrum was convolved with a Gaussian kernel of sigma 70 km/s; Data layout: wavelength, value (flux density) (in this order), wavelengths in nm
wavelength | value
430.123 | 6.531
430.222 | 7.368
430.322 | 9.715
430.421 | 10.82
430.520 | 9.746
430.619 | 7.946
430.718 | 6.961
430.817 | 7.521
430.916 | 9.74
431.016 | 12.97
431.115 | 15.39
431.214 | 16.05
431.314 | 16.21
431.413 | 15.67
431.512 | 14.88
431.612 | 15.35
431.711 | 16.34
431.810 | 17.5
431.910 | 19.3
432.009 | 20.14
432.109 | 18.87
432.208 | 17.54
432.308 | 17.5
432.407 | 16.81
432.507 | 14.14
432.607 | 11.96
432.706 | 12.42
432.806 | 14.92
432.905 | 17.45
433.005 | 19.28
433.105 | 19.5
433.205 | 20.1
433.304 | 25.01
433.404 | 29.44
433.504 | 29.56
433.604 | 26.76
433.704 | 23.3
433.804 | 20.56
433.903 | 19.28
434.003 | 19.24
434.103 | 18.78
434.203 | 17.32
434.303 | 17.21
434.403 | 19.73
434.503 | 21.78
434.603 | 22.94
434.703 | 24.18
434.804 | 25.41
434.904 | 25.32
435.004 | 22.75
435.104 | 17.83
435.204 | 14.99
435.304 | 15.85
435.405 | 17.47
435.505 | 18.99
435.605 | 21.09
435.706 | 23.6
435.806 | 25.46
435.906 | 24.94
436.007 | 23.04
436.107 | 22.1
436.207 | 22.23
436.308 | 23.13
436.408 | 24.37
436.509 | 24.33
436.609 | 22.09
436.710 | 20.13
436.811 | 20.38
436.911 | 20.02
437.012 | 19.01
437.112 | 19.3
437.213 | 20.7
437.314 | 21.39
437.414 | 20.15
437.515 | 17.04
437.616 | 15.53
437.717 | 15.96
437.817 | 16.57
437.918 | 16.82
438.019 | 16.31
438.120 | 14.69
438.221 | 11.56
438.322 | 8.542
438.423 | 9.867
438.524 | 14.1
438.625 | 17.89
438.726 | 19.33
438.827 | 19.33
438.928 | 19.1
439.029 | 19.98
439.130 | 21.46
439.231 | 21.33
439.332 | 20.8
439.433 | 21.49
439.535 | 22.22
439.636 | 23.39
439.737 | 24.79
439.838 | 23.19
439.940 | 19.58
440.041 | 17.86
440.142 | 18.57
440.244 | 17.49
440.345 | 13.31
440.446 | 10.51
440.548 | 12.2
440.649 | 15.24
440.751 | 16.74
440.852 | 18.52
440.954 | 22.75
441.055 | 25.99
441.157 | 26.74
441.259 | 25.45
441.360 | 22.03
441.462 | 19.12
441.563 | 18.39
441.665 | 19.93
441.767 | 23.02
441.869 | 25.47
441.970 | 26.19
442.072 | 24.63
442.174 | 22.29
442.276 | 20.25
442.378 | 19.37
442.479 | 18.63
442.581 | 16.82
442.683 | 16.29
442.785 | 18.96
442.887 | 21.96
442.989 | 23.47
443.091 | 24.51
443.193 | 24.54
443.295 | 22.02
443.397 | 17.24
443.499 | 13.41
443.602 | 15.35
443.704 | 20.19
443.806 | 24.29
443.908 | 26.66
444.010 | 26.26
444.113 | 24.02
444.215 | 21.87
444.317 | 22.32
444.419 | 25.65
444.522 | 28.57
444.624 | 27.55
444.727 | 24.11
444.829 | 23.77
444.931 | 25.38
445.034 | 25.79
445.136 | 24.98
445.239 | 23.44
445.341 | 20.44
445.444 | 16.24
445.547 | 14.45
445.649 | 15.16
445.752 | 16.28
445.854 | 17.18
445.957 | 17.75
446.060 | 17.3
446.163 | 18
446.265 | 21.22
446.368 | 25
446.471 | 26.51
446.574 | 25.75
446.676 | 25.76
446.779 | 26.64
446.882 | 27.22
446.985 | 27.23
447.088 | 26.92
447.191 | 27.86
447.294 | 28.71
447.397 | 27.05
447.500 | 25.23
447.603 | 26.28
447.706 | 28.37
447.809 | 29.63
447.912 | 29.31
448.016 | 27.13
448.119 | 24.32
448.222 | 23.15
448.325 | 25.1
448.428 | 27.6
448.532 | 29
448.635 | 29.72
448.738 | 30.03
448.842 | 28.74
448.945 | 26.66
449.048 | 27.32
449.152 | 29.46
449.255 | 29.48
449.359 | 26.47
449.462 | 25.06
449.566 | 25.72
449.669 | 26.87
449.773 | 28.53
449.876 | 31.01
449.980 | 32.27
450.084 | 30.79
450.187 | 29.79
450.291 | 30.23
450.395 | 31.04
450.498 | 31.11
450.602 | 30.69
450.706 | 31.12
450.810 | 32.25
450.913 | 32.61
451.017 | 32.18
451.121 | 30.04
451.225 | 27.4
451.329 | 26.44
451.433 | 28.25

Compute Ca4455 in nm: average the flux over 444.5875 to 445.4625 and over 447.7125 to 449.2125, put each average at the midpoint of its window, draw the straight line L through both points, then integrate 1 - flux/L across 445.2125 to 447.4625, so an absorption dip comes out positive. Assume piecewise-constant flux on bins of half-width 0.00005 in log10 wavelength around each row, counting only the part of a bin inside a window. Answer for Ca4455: 0.263 nm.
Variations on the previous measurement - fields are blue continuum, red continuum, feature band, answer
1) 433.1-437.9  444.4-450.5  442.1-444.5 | 0.28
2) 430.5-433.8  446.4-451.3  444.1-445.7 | 0.18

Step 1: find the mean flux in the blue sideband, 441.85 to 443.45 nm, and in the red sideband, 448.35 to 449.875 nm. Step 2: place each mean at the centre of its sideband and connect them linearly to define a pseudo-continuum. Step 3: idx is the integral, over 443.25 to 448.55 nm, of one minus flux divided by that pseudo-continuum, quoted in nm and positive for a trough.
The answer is 0.24 nm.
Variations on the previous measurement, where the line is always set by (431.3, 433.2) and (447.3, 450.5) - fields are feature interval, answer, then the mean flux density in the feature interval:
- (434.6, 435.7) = -0.12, 20.6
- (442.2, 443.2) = 0.15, 20.4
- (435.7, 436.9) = -0.21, 22.9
